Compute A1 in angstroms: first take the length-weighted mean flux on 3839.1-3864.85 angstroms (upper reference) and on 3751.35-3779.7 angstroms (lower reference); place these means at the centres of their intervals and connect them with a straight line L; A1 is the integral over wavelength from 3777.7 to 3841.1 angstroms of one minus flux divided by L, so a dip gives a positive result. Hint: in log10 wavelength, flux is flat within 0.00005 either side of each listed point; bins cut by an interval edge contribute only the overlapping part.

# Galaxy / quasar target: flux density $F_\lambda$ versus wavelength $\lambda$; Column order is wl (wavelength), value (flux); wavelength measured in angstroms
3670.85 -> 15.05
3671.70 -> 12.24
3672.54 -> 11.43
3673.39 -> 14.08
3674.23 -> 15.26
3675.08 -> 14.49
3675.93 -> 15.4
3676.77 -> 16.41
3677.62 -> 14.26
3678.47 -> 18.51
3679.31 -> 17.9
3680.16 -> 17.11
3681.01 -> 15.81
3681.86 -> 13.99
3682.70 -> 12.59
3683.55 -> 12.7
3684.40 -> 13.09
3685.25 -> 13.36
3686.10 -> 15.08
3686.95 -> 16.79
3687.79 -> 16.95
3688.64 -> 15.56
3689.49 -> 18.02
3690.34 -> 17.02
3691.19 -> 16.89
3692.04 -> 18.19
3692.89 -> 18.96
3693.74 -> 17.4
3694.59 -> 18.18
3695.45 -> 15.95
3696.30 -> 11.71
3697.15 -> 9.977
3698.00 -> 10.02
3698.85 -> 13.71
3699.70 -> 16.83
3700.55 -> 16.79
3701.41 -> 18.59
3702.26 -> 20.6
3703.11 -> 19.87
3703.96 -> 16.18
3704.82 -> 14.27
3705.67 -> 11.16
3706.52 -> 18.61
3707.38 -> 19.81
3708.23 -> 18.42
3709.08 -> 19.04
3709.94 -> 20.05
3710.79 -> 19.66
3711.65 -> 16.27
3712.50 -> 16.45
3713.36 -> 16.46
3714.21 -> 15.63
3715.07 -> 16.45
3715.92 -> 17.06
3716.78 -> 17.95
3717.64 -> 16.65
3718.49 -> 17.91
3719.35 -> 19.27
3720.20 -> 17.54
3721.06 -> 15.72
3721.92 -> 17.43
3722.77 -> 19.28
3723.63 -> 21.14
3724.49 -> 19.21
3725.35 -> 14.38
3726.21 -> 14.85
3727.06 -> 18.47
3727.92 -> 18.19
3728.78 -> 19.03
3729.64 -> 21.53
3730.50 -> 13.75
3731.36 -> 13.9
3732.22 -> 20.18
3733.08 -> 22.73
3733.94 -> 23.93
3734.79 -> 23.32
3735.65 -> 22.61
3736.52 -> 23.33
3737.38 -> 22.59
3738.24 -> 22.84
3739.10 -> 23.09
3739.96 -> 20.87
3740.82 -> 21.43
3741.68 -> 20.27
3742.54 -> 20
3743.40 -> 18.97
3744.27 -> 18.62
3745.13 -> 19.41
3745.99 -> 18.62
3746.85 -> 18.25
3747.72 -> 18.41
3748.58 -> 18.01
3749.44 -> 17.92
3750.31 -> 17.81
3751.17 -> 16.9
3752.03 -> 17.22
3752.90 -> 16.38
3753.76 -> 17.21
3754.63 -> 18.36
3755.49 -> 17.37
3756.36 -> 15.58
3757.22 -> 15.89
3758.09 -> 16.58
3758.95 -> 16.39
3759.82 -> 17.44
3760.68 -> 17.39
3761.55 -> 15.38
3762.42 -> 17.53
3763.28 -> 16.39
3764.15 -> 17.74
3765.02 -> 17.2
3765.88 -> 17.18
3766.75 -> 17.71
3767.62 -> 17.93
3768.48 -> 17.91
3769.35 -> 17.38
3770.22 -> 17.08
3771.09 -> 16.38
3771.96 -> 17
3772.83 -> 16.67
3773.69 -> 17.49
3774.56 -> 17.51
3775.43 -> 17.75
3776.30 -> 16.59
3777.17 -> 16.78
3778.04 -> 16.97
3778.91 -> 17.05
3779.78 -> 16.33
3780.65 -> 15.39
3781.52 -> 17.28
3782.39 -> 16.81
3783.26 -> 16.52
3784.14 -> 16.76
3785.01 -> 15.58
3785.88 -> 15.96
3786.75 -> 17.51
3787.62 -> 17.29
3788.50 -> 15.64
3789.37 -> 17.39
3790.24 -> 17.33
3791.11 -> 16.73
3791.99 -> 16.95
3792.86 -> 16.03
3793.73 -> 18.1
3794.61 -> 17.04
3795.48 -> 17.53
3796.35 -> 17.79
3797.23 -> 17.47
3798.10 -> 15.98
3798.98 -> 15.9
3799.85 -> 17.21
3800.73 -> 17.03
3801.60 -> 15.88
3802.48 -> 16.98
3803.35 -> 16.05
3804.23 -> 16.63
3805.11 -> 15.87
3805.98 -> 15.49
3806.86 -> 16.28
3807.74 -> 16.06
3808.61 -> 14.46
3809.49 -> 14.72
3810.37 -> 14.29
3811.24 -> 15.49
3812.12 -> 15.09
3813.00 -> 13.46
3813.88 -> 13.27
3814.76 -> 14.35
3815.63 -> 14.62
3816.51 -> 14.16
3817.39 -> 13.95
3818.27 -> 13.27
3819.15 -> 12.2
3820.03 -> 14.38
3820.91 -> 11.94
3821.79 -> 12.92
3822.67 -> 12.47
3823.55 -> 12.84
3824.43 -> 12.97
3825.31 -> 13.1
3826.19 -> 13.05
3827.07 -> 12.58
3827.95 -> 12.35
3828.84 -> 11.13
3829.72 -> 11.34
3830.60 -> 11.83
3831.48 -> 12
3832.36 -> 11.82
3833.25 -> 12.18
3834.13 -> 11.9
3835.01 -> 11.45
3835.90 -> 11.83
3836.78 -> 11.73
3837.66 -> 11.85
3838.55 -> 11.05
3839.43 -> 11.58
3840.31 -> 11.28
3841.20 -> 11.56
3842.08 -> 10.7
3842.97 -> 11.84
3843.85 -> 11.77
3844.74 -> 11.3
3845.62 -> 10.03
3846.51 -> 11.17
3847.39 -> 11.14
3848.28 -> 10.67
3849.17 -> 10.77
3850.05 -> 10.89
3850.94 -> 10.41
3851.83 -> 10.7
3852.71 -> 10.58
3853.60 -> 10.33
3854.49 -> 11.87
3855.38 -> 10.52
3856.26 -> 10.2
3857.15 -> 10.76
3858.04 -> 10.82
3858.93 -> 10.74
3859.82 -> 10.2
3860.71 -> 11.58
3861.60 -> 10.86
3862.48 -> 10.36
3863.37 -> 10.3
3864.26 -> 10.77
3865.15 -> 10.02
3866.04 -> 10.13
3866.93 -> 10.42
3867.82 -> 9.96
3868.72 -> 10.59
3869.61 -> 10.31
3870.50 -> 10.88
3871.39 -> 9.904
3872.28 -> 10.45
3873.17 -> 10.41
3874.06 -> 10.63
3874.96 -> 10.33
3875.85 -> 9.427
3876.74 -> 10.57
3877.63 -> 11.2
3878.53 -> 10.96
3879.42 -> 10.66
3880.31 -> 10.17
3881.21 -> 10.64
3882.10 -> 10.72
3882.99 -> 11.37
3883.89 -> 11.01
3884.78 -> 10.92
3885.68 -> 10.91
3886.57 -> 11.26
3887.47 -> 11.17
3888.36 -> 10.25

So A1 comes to -3.14 angstroms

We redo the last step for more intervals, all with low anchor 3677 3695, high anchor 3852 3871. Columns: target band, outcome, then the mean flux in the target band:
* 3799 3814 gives -3.99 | 15.6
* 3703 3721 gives -2.35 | 17.3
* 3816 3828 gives -1.23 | 13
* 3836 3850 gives -0.08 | 11.2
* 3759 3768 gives -2.29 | 17.1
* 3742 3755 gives -3.68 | 18.1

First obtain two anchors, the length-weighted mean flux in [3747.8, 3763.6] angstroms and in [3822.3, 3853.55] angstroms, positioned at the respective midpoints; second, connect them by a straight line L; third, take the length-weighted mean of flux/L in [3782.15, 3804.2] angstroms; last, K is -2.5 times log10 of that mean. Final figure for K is -0.156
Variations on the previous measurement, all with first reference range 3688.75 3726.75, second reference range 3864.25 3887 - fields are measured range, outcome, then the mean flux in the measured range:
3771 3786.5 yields -0.17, 16.7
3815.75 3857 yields 0.03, 11.8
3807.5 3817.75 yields -0.12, 14.5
